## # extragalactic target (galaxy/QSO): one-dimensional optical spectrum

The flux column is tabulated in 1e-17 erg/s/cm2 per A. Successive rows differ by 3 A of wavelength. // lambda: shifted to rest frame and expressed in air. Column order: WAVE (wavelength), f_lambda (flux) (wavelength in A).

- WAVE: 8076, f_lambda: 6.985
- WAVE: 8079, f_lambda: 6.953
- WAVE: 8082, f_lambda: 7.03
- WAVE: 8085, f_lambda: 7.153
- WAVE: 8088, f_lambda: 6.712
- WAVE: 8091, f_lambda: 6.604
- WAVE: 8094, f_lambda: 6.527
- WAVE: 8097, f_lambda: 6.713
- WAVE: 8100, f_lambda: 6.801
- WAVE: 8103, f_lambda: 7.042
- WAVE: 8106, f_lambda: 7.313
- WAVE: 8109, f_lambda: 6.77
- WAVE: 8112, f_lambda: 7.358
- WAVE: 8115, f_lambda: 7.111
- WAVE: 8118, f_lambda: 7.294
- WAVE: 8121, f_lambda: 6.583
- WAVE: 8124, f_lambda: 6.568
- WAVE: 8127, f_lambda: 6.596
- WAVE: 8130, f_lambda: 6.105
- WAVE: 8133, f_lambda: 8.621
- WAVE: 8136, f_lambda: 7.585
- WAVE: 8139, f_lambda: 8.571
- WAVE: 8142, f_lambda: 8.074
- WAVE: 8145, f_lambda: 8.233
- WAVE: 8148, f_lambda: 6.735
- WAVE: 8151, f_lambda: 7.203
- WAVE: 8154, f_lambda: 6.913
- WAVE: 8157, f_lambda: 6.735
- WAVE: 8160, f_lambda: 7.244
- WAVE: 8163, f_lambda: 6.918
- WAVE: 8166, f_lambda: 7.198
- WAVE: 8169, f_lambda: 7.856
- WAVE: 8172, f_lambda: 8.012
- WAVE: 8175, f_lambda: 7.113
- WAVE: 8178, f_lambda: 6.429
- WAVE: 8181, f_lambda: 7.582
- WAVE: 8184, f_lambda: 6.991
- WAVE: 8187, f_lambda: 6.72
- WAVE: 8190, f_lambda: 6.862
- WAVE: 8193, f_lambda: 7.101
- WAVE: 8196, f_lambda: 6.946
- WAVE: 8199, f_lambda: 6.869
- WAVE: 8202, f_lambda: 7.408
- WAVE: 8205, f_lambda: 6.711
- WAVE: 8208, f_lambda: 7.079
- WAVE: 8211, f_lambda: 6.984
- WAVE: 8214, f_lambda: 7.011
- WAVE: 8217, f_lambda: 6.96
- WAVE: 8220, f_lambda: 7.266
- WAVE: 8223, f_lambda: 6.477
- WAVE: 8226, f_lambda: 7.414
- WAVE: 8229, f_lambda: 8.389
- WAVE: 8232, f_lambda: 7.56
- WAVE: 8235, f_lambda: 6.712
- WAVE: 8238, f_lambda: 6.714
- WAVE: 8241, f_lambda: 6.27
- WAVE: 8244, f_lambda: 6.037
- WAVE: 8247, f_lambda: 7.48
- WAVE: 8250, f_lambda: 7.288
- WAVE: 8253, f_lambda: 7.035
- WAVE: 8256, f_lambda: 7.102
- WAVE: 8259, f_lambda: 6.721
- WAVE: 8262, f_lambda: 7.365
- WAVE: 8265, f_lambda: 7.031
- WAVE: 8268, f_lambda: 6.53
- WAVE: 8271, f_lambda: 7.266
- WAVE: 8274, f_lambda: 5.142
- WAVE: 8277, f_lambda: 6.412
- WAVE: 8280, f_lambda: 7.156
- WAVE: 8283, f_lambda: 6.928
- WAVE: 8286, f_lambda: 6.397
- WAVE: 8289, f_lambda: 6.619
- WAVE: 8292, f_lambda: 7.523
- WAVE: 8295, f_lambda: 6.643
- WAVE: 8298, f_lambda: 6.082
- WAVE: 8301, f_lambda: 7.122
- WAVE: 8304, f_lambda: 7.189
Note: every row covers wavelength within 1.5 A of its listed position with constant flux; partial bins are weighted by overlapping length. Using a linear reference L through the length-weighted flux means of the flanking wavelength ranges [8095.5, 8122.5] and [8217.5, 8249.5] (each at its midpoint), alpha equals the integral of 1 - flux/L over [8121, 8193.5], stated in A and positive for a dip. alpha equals -2.31 A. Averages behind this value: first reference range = 7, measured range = 7.24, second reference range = 7.04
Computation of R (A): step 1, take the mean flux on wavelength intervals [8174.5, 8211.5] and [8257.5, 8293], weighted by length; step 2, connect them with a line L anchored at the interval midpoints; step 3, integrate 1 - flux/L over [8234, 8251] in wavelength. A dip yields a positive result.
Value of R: 0.3 A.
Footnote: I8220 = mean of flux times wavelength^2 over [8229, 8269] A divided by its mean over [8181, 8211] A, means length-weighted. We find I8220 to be 1.01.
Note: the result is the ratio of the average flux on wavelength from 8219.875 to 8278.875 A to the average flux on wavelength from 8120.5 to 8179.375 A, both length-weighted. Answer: 0.95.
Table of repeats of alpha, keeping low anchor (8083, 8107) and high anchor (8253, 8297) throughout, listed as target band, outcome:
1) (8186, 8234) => -2.2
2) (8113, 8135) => -0.5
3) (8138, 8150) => -1.8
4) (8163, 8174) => -1.2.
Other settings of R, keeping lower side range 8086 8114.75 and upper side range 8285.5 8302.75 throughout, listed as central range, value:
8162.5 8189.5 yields -1.44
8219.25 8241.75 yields -1.07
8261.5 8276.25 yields 0.36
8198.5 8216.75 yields -0.54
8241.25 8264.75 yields -0.63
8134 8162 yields -2.58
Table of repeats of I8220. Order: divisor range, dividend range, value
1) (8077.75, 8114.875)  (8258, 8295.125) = 1.02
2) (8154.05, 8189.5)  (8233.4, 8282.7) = 0.97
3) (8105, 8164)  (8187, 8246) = 0.99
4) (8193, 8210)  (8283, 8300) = 0.98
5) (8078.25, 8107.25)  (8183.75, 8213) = 1.04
